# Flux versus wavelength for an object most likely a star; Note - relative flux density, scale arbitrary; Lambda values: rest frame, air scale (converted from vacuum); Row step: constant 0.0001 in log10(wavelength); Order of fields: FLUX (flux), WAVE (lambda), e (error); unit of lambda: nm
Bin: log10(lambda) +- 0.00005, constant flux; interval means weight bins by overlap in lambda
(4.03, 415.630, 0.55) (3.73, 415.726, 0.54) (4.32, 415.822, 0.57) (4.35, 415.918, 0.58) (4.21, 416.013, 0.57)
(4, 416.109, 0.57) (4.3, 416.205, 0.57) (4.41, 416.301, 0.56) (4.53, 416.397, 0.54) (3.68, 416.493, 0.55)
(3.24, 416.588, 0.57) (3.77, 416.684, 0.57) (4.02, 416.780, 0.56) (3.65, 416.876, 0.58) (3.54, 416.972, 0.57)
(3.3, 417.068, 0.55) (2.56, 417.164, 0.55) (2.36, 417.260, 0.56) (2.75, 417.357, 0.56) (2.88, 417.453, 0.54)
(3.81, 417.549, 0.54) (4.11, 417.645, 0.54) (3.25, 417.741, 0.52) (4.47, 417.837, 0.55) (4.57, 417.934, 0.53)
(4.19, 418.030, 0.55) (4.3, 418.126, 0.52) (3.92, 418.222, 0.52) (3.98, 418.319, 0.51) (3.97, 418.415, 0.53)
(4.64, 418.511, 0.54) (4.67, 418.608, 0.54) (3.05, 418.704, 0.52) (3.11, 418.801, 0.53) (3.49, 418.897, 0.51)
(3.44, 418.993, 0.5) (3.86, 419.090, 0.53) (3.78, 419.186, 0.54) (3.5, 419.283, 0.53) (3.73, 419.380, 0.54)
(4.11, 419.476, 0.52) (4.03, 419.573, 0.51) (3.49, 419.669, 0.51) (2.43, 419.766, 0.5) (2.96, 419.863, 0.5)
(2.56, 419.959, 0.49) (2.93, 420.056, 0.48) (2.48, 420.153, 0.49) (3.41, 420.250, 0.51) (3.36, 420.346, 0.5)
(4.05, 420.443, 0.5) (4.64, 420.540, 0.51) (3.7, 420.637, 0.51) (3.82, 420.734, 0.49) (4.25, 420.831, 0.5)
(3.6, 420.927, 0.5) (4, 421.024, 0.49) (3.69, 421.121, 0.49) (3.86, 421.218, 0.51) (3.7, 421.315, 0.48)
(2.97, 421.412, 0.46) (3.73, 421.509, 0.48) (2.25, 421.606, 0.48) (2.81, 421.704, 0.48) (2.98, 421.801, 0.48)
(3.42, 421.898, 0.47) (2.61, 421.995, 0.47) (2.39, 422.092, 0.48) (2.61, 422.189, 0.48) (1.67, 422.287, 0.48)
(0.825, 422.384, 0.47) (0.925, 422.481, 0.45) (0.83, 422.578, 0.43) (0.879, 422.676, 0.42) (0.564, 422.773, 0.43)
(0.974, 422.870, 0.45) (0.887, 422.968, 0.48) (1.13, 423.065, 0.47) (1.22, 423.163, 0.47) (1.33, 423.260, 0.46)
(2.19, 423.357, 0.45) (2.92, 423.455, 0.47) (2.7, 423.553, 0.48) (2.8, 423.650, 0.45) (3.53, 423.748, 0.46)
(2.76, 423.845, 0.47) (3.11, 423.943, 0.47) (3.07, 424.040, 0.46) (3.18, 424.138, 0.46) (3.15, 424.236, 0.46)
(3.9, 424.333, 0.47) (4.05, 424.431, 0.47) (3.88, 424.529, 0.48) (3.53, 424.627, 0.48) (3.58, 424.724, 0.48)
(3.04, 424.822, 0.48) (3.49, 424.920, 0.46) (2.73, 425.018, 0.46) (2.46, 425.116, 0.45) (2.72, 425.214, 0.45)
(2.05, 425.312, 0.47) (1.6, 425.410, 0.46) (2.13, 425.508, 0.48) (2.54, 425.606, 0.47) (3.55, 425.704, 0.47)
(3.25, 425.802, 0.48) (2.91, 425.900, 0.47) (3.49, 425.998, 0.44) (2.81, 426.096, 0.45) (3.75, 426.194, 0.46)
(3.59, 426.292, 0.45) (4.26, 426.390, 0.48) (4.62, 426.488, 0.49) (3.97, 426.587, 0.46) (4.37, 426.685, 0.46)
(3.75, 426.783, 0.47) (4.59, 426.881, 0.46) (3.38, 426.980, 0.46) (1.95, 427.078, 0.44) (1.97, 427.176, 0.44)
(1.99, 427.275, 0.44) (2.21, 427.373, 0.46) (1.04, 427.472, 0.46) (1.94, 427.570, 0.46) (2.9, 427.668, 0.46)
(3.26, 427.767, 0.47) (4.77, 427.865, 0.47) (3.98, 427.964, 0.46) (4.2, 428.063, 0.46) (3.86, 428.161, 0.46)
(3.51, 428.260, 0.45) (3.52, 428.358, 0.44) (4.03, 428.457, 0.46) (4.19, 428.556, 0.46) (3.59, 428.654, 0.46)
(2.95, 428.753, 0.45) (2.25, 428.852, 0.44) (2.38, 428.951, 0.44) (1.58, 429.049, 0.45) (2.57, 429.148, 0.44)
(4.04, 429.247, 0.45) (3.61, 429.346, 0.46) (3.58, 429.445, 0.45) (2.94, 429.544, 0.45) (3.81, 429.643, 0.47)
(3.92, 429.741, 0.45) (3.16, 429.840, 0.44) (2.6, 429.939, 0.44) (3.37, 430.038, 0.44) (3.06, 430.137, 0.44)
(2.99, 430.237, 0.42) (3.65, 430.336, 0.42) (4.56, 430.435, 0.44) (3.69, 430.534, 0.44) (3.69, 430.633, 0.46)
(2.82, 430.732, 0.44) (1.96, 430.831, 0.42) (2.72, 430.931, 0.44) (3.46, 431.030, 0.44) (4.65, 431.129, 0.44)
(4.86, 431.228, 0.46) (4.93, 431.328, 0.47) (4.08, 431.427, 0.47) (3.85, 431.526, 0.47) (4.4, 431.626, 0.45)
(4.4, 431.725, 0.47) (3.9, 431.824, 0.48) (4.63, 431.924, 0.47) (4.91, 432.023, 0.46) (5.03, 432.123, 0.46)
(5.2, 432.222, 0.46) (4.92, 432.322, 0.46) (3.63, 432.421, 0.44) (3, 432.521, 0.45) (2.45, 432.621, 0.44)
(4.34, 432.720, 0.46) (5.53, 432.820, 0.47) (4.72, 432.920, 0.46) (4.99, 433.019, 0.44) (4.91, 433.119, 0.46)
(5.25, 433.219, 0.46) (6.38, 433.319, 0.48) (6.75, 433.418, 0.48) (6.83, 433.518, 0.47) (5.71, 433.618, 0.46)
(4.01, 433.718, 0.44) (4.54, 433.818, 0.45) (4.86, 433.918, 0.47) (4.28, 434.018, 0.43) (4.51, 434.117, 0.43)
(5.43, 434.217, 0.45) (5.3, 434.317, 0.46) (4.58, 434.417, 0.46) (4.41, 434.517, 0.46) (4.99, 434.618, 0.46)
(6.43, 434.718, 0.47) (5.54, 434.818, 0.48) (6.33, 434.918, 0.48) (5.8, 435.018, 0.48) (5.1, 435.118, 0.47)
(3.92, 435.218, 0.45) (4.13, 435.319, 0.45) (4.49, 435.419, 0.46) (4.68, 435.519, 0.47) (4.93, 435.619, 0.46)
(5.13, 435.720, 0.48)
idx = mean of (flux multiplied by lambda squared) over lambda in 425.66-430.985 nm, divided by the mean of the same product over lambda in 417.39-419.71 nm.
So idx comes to 0.89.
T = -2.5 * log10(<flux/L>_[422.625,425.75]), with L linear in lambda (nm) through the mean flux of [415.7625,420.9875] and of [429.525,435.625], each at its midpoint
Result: 0.49 mag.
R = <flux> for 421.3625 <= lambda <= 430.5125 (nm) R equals 2.91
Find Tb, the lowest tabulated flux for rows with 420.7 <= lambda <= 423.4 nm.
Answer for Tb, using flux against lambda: 0.564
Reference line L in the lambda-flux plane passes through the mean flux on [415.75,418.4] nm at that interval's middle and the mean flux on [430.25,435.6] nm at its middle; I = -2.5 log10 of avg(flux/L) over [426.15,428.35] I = 0.27 mag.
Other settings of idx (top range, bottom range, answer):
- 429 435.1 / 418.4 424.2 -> 1.56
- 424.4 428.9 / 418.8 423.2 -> 1.16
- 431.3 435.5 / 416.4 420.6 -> 1.45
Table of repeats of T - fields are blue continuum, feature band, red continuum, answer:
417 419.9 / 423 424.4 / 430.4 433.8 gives 0.44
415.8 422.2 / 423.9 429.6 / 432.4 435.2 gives 0.33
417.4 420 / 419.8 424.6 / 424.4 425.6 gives 0.18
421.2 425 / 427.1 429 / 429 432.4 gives 0.09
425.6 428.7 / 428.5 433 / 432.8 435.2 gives 0.18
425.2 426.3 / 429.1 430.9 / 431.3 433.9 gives 0.20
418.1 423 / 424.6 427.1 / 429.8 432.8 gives 0.07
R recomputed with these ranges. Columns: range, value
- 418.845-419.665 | 3.73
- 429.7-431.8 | 3.66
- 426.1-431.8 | 3.43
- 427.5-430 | 3.31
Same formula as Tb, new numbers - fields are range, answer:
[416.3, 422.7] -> 0.825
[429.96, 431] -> 1.96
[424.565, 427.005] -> 1.6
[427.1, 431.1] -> 1.04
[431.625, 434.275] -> 2.45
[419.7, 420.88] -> 2.43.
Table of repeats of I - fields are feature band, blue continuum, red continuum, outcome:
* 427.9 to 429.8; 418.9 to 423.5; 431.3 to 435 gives 0.21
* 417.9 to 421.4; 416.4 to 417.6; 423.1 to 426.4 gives -0.15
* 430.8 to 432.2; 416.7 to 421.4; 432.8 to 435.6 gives 0.17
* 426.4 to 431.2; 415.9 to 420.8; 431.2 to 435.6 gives 0.33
